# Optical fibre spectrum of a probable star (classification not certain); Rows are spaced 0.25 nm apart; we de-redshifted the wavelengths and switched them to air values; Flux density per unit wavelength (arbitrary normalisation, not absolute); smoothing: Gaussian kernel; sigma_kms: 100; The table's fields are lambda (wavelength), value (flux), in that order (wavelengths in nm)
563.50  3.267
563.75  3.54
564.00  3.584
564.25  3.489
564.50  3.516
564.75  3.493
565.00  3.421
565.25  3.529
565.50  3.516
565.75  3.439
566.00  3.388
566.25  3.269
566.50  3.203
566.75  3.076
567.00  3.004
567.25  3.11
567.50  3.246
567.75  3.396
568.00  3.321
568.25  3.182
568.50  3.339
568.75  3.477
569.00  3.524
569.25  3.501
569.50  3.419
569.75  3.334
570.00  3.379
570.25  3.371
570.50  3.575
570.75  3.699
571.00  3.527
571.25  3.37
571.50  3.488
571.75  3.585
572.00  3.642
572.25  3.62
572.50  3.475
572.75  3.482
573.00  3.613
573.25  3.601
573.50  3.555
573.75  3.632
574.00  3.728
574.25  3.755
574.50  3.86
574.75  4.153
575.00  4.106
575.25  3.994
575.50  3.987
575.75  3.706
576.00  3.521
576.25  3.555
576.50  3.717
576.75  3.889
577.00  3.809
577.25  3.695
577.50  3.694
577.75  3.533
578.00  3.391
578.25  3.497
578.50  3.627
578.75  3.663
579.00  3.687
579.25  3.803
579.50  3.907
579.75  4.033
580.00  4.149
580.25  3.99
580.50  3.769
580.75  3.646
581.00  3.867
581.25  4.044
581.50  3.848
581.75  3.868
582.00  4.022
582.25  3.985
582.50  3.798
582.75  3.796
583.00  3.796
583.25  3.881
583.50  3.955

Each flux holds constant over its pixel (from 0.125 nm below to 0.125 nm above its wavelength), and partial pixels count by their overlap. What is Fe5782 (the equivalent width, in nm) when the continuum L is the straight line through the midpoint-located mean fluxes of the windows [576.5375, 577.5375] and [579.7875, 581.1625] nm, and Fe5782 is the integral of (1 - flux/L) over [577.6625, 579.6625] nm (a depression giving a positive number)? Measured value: 0.10 nm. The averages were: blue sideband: 3.77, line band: 3.65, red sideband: 3.9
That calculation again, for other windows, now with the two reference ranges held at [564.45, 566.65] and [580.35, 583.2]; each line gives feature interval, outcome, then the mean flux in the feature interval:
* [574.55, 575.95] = -0.11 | 3.96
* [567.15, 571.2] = 0.13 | 3.4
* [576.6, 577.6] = -0.01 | 3.77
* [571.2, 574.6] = 0.01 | 3.6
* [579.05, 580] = -0.03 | 3.93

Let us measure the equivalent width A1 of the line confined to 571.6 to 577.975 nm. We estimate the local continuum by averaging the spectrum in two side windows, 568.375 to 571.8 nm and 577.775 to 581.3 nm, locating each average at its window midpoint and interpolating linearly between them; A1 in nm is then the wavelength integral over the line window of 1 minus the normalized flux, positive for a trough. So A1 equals -0.16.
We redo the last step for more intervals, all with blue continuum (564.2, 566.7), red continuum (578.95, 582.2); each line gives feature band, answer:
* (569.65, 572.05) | 0.063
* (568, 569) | 0.045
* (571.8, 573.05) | 0.025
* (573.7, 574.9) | -0.047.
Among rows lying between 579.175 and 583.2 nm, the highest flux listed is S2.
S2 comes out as 4.149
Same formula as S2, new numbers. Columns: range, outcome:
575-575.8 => 4.106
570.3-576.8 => 4.153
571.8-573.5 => 3.642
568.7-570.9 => 3.699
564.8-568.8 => 3.529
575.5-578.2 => 3.987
